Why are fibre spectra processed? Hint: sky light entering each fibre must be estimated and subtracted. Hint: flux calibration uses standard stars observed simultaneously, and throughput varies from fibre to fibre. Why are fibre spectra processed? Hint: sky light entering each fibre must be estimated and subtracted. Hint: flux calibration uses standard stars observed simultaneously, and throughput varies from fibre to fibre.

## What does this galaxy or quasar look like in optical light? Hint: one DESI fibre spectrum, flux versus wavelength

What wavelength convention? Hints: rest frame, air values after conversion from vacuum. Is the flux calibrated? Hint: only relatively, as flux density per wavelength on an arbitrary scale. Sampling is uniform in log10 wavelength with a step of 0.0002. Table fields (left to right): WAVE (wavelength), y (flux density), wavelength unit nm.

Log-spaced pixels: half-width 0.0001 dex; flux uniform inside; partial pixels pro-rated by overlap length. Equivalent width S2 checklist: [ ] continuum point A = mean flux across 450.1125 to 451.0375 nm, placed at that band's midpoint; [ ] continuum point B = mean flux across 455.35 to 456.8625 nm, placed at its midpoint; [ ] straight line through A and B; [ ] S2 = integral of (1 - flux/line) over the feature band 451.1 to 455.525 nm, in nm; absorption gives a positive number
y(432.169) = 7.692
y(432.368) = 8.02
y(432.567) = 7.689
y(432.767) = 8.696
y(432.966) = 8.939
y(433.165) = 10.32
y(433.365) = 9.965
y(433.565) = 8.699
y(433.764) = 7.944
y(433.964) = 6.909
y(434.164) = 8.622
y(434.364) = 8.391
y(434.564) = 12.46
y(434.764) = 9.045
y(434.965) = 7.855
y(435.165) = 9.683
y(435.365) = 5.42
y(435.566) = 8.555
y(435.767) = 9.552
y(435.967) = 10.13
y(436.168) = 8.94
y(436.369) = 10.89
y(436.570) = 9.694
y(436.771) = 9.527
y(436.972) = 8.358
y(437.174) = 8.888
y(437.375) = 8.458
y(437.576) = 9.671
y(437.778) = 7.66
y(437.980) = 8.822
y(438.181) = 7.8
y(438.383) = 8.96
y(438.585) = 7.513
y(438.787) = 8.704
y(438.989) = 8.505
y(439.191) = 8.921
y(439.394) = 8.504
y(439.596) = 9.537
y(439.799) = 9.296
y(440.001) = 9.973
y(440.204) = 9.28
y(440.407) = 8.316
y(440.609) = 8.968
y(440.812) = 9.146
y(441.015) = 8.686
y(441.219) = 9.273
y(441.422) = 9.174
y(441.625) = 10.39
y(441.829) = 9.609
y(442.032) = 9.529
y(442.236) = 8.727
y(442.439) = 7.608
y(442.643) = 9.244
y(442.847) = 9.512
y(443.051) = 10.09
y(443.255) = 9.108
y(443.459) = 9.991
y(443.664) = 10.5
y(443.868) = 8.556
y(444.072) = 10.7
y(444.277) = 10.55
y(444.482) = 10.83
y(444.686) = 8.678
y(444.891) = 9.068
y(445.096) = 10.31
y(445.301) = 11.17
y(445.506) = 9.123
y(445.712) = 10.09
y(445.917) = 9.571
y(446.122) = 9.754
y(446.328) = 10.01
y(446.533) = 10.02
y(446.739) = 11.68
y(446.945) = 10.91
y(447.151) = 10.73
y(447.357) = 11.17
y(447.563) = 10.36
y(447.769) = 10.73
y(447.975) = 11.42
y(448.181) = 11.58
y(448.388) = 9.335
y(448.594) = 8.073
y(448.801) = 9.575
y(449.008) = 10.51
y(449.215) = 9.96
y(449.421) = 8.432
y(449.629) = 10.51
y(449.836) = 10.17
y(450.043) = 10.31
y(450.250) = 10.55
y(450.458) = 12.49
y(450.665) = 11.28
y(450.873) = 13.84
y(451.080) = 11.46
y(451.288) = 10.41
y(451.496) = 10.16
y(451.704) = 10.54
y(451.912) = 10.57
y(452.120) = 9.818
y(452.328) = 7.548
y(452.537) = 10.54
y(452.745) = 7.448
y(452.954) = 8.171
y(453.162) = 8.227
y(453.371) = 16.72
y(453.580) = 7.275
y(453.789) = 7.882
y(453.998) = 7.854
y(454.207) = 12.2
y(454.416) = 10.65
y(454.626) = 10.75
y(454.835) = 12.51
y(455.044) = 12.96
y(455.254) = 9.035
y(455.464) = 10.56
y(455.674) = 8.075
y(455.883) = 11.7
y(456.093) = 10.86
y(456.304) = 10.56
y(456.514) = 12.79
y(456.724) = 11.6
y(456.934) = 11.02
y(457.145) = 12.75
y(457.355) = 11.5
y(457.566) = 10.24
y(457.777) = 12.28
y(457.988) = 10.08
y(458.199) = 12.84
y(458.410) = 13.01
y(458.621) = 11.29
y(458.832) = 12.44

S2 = 0.501 nm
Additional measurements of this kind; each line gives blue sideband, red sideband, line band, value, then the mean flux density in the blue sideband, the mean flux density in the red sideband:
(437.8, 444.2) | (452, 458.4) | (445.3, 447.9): -0.19 nm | 9.12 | 10.6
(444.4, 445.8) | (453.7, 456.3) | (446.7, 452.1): -0.27 nm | 9.88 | 10.4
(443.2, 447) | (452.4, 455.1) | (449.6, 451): -0.17 nm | 10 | 10.2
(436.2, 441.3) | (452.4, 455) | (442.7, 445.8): -0.18 nm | 8.93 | 10.1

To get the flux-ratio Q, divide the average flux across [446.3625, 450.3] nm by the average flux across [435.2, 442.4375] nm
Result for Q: 1.15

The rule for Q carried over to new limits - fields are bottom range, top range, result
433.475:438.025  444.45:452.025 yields 1.17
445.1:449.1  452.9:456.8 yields 1.03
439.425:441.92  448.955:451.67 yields 1.16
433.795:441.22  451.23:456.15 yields 1.14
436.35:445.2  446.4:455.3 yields 1.13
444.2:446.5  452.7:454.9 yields 1.01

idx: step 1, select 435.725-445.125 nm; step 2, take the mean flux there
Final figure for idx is 9.23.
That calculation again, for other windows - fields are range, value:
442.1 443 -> 8.88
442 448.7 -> 9.97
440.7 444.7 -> 9.51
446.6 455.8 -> 10.3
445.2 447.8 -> 10.4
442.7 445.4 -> 9.91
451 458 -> 10.5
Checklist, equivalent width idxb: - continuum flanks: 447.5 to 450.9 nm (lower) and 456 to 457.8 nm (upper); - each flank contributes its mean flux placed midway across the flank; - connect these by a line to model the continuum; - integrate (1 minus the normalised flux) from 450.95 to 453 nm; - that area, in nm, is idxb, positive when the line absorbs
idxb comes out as 0.20 nm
